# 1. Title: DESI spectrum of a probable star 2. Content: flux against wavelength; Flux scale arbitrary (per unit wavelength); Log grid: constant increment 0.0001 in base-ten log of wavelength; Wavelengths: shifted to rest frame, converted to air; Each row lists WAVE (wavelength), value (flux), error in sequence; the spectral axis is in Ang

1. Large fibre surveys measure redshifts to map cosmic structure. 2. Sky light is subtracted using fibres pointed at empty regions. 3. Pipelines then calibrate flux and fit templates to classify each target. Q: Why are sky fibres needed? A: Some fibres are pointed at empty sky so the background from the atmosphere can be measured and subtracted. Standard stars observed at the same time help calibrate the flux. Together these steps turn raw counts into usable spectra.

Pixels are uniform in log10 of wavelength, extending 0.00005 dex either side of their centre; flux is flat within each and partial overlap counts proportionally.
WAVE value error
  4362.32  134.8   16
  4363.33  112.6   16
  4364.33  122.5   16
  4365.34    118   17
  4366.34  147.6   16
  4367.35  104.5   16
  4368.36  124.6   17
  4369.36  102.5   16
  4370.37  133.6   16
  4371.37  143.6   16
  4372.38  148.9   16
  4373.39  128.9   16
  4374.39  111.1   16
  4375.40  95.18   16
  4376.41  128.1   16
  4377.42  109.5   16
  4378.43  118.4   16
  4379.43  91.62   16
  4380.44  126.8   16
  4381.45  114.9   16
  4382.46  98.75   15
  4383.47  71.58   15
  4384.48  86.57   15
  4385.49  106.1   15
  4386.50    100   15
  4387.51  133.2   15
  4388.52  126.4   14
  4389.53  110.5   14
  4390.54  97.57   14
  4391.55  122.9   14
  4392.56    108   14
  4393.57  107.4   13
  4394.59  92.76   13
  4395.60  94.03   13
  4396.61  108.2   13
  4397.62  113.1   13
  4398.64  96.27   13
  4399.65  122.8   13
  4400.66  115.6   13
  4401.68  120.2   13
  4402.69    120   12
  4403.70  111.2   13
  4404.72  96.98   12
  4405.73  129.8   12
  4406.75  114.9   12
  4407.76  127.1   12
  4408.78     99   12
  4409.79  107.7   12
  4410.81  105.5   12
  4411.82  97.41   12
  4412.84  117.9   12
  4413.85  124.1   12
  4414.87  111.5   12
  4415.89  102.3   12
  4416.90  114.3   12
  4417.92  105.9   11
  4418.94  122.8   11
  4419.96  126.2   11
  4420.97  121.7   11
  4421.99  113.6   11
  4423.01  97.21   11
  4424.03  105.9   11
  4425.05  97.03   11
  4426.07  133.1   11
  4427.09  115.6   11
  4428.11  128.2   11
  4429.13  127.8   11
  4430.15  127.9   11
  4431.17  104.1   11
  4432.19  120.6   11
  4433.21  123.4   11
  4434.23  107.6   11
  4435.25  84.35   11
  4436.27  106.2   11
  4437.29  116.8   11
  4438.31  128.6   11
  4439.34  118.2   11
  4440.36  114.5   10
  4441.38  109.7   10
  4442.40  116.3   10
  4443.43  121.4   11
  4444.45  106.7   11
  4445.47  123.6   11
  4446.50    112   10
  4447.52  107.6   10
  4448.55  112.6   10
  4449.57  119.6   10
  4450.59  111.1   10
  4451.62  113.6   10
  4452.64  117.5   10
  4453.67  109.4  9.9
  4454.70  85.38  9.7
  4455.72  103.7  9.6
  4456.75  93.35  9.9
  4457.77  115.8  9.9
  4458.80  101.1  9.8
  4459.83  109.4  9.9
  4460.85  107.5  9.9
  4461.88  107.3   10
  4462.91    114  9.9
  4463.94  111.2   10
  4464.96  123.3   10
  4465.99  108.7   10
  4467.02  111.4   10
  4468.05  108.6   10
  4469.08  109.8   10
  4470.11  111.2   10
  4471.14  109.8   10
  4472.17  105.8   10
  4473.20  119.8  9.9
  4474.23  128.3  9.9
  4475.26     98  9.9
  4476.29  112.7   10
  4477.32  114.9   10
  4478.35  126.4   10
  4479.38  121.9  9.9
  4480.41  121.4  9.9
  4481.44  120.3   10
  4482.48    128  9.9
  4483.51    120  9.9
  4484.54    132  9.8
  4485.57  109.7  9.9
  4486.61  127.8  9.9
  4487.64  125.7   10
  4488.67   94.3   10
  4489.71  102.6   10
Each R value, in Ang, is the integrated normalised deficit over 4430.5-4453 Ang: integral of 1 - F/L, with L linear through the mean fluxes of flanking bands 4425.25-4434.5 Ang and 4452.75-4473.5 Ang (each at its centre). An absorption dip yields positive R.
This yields 0.5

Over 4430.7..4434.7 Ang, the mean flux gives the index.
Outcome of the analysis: 114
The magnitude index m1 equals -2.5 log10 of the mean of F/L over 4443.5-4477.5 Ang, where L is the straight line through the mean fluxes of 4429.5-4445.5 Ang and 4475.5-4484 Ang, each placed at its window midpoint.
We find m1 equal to 0.065 mag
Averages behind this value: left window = 114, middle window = 111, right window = 120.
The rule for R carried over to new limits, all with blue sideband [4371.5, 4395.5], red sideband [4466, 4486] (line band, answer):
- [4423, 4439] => -0.2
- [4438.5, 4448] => -0.1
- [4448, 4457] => 0.5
